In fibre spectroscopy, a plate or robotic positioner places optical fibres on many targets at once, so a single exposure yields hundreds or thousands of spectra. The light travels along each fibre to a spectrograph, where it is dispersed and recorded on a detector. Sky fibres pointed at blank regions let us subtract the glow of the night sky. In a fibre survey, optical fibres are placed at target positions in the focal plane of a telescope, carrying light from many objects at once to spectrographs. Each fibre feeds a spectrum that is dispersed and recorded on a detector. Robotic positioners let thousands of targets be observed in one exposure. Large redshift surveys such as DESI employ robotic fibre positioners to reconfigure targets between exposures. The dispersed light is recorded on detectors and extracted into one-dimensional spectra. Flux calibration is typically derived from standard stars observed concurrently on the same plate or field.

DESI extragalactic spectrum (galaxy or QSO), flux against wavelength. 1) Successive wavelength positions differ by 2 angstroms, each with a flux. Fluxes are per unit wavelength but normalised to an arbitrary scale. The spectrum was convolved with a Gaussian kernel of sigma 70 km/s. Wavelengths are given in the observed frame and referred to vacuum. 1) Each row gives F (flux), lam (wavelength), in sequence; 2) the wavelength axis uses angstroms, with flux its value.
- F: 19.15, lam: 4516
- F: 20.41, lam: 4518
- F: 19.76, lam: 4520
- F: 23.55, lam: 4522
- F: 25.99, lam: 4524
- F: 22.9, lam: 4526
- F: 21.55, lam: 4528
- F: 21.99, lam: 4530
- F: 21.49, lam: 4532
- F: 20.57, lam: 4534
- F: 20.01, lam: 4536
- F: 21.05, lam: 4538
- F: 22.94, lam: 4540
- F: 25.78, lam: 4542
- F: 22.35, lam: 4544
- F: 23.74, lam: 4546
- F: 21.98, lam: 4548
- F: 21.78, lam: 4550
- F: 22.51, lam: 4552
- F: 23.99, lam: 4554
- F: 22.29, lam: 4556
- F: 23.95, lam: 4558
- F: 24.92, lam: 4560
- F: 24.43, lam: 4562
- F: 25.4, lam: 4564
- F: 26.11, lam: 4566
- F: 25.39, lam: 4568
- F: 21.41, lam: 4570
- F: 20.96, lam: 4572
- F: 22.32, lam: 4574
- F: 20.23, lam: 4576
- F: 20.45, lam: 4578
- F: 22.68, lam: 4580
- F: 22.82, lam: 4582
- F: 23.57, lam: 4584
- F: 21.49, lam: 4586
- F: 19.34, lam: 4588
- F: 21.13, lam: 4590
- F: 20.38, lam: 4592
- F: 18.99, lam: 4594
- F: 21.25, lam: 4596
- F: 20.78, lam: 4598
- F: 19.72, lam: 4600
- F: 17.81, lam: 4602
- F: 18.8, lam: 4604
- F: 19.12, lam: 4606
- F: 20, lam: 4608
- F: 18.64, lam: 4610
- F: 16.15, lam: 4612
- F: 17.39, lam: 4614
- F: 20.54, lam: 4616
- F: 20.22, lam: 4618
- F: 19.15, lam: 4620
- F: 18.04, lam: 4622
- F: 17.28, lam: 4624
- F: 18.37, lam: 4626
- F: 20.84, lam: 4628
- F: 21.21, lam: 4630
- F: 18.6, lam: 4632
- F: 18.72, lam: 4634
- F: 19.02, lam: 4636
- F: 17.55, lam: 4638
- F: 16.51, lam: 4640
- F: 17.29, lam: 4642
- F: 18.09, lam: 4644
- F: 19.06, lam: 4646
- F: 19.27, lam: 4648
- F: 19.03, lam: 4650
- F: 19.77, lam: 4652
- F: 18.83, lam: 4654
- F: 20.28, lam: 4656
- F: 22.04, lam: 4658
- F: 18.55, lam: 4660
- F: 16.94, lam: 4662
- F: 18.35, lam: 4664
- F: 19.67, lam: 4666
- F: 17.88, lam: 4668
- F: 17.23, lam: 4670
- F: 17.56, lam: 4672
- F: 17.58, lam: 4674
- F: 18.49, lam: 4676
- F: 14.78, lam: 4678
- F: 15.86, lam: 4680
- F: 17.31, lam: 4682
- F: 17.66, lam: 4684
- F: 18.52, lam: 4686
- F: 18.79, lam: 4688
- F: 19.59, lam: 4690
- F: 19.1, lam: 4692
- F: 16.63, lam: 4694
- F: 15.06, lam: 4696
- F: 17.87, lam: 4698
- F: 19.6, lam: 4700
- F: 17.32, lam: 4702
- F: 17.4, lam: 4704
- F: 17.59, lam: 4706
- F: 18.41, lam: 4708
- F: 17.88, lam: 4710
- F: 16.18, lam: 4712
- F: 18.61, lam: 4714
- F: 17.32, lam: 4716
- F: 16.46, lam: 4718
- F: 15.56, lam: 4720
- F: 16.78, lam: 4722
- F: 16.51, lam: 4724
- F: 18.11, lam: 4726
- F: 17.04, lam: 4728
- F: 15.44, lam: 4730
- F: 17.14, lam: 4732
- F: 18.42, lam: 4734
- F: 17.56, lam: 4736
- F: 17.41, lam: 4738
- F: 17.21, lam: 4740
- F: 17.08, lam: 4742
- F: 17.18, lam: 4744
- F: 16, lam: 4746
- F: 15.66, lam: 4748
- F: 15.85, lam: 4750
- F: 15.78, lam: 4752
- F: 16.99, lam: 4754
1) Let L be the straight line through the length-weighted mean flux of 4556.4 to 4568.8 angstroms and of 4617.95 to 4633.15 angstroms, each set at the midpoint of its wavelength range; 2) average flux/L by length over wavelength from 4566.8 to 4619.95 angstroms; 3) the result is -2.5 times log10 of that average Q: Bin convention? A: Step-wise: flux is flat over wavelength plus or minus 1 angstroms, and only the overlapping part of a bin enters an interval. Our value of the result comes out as 0.08 mag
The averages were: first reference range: 24.9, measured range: 20.4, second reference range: 19.1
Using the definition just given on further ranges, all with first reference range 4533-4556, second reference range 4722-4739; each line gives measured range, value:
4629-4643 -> 0.08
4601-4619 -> 0.10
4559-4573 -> -0.11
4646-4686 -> 0.04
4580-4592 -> -0.02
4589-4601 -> 0.03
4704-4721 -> 0.03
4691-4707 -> 0.03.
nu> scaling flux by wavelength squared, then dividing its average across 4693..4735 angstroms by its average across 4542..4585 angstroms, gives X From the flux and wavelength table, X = 0.80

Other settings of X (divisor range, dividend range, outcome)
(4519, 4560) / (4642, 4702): 0.86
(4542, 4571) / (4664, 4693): 0.80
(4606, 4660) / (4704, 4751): 0.94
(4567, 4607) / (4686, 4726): 0.88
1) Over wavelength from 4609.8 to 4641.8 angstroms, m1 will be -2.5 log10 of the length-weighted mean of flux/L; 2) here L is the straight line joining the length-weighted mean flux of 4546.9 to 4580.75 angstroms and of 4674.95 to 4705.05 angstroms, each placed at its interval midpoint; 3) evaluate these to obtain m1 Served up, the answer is 0.10 mag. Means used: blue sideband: 23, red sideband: 17.6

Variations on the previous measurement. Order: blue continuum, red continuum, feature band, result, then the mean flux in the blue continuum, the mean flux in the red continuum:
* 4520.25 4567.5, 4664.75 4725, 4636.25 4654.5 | 0.05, 23.1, 17.5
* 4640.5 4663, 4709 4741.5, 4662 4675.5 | 0.03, 19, 17.1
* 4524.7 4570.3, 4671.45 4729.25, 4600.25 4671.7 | 0.06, 23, 17.4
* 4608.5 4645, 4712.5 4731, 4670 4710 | -0.01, 18.6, 16.9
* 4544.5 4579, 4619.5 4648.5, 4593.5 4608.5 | 0.06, 23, 18.6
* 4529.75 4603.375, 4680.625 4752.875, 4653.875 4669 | 0.00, 22.1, 17.3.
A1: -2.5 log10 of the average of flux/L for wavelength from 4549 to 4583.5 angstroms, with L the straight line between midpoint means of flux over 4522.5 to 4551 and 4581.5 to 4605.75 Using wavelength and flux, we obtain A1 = -0.08 mag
